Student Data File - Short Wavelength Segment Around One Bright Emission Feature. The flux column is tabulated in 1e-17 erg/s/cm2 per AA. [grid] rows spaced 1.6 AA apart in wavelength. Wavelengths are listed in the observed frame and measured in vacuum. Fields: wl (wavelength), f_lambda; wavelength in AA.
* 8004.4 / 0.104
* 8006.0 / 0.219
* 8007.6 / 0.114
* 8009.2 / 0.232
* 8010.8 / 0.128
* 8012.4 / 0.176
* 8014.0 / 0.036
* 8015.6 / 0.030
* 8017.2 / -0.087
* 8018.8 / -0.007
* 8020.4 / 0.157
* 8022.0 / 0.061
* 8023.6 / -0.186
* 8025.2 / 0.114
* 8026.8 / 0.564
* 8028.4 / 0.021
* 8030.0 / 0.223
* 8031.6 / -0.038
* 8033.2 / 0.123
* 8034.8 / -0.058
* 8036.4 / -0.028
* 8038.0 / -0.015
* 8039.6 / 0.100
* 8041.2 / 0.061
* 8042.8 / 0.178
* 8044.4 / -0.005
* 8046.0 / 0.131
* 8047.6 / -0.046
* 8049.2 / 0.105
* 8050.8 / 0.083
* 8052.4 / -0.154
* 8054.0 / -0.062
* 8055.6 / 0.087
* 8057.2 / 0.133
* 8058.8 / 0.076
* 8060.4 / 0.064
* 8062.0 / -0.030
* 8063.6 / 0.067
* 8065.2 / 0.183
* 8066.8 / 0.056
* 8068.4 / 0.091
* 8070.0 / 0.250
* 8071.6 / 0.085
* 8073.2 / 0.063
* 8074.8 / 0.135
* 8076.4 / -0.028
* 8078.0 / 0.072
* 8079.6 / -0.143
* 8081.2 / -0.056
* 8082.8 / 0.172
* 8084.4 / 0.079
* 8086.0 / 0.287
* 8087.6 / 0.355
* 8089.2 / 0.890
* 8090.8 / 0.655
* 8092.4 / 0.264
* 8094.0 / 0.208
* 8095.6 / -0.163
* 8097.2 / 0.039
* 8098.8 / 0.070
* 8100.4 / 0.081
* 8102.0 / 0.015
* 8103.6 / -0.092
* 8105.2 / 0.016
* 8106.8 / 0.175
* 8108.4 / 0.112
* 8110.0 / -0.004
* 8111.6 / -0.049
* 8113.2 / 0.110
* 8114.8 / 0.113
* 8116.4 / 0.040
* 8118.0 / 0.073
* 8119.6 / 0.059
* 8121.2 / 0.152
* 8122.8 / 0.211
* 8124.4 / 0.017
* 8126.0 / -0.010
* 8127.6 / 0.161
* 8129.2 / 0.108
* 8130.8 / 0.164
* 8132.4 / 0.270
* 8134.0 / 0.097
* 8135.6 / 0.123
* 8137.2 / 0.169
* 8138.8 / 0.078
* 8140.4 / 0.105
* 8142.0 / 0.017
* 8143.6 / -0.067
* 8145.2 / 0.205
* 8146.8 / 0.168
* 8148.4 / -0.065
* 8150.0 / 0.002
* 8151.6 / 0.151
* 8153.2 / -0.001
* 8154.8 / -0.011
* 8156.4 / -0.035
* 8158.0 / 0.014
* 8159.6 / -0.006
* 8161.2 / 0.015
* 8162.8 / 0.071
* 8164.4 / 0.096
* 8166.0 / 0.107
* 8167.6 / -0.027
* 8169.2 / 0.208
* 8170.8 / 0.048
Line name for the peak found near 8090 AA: H-gamma 4340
